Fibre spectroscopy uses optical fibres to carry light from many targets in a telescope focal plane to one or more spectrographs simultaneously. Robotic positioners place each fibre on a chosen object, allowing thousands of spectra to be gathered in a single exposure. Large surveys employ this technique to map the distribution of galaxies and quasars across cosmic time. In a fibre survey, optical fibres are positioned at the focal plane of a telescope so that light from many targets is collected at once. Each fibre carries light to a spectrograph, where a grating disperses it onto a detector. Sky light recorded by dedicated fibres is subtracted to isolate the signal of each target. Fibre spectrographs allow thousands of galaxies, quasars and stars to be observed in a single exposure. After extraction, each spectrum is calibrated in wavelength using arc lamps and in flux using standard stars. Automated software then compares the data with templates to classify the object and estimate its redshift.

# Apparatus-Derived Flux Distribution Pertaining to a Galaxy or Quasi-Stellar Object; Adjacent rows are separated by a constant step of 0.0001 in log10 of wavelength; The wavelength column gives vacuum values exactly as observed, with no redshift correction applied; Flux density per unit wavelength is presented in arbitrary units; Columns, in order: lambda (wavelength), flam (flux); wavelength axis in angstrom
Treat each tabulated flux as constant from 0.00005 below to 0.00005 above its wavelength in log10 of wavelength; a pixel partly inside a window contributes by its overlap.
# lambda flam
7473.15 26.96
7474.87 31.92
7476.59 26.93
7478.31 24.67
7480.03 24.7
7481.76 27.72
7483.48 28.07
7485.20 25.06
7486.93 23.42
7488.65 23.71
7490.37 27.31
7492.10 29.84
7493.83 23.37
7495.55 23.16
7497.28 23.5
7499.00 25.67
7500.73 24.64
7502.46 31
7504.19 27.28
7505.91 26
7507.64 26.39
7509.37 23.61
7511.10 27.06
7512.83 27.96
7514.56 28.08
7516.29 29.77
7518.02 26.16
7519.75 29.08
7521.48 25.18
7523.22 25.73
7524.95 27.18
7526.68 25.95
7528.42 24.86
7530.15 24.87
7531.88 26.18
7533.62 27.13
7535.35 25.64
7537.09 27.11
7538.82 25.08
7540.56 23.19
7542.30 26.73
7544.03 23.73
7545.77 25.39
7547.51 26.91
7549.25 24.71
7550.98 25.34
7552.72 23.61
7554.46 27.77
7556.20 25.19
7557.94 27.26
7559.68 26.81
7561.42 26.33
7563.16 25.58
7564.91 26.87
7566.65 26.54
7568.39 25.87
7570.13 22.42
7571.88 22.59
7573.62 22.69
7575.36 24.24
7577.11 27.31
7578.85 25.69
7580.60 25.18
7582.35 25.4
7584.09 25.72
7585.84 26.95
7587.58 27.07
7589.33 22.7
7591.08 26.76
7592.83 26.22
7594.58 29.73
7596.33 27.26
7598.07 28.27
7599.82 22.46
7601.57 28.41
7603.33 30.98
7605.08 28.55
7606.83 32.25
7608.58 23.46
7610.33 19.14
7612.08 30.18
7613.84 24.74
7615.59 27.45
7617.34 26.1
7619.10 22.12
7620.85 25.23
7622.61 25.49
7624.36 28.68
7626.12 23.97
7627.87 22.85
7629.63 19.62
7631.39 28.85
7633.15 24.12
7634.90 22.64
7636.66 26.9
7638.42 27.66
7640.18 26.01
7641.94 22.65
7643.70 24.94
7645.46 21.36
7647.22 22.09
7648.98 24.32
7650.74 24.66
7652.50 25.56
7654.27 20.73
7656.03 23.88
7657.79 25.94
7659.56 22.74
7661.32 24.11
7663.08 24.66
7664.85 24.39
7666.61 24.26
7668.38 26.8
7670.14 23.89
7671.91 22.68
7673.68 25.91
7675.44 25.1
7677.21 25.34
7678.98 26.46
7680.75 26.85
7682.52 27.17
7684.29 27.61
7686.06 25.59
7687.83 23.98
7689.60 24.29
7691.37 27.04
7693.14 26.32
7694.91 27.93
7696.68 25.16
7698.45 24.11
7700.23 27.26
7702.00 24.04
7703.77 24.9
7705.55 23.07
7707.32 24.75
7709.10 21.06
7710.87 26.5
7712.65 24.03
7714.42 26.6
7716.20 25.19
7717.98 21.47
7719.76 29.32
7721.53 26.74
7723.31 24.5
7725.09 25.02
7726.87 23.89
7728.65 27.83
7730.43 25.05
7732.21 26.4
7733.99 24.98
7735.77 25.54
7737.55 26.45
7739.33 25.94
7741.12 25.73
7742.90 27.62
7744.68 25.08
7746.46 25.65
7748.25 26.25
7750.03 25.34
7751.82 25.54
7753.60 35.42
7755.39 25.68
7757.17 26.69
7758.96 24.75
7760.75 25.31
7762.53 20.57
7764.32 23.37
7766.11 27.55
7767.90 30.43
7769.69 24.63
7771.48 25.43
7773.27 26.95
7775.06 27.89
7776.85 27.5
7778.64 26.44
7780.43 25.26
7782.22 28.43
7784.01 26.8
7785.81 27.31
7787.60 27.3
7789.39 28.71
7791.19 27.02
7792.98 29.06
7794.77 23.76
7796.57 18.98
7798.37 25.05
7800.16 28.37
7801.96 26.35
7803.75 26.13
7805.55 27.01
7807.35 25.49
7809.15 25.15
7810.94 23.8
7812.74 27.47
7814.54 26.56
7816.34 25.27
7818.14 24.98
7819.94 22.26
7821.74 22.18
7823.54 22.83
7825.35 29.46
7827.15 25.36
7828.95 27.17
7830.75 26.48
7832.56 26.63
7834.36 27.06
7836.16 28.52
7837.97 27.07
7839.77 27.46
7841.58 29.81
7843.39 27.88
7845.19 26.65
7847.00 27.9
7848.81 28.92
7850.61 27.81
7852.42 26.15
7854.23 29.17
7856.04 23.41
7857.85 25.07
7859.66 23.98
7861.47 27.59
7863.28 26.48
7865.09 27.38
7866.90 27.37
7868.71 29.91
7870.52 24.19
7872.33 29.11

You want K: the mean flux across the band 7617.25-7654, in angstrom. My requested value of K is 24.5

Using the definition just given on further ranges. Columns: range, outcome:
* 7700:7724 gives 24.9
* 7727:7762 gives 26.3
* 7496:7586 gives 25.9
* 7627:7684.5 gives 24.6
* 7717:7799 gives 26.1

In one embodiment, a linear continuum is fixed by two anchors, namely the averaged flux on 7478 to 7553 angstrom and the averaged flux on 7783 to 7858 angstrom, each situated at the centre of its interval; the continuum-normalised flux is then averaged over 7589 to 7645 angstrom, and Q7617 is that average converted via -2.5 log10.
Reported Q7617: 0.012 mag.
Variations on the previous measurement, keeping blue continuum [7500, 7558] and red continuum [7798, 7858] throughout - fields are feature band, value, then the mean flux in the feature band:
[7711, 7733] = 0.03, 25.5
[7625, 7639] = 0.07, 24.6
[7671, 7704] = 0.03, 25.7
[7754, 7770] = 0.02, 25.8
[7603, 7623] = 0.00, 26.2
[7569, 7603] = 0.02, 25.7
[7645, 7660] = 0.12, 23.6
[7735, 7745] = 0.01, 26.1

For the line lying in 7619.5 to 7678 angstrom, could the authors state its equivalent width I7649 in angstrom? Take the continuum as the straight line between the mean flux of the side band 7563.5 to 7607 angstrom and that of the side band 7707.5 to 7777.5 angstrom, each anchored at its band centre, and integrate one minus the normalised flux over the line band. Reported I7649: 3.6 angstrom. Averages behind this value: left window 26.2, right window 25.9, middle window 24.5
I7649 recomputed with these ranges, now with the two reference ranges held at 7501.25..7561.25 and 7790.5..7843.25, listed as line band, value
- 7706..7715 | 0.6 angstrom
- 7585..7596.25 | -0.2 angstrom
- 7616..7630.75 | 1.0 angstrom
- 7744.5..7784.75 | -0.6 angstrom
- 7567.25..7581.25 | 0.9 angstrom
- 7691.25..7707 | 0.4 angstrom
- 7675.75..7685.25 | -0.2 angstrom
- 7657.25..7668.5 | 0.7 angstrom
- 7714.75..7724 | 0.2 angstrom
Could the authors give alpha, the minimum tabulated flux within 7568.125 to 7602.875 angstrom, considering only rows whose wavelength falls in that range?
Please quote 22.42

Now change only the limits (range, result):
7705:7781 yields 20.57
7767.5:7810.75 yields 18.98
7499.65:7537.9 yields 23.61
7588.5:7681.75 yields 19.14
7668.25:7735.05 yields 21.06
